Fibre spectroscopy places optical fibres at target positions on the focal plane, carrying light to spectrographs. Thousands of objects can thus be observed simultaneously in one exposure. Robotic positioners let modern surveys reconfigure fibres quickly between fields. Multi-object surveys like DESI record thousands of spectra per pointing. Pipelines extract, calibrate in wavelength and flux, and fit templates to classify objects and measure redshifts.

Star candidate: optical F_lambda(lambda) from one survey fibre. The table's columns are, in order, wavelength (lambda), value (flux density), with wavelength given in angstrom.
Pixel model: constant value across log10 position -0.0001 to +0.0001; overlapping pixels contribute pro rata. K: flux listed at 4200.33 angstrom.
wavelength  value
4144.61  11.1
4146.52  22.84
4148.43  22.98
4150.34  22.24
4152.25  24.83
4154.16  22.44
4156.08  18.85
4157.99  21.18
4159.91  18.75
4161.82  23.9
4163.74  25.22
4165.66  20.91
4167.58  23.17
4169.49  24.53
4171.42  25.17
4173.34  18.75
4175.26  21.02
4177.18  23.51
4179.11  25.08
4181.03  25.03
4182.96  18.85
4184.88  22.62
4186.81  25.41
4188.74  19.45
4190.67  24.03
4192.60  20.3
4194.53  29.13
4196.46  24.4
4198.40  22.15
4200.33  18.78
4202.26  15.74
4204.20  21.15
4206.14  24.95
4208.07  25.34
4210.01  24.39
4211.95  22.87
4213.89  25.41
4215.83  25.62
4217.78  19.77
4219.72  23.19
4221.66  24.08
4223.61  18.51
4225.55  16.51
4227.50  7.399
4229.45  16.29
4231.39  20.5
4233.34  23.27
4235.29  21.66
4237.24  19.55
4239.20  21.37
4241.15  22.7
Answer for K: 18.78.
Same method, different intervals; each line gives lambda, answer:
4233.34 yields 23.27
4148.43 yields 22.98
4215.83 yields 25.62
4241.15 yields 22.7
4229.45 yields 16.29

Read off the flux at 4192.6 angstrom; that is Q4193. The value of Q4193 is 20.3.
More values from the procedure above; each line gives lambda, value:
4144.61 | 11.1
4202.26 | 15.74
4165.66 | 20.91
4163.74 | 25.22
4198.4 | 22.15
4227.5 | 7.399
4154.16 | 22.44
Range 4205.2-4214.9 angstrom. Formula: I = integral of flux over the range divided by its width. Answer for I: 24.6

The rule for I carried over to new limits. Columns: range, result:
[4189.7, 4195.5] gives 24.5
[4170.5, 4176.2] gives 21.6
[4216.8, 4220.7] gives 21.5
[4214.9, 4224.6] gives 22.2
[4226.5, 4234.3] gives 16.9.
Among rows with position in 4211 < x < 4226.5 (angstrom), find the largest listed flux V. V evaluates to 25.62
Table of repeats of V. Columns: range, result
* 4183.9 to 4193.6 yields 25.41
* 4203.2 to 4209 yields 25.34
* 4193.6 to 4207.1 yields 29.13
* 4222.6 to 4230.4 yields 18.51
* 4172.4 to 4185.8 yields 25.08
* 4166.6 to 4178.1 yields 25.17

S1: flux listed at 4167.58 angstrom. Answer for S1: 23.17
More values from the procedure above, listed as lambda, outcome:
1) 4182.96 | 18.85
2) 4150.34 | 22.24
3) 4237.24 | 19.55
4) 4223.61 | 18.51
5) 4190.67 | 24.03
